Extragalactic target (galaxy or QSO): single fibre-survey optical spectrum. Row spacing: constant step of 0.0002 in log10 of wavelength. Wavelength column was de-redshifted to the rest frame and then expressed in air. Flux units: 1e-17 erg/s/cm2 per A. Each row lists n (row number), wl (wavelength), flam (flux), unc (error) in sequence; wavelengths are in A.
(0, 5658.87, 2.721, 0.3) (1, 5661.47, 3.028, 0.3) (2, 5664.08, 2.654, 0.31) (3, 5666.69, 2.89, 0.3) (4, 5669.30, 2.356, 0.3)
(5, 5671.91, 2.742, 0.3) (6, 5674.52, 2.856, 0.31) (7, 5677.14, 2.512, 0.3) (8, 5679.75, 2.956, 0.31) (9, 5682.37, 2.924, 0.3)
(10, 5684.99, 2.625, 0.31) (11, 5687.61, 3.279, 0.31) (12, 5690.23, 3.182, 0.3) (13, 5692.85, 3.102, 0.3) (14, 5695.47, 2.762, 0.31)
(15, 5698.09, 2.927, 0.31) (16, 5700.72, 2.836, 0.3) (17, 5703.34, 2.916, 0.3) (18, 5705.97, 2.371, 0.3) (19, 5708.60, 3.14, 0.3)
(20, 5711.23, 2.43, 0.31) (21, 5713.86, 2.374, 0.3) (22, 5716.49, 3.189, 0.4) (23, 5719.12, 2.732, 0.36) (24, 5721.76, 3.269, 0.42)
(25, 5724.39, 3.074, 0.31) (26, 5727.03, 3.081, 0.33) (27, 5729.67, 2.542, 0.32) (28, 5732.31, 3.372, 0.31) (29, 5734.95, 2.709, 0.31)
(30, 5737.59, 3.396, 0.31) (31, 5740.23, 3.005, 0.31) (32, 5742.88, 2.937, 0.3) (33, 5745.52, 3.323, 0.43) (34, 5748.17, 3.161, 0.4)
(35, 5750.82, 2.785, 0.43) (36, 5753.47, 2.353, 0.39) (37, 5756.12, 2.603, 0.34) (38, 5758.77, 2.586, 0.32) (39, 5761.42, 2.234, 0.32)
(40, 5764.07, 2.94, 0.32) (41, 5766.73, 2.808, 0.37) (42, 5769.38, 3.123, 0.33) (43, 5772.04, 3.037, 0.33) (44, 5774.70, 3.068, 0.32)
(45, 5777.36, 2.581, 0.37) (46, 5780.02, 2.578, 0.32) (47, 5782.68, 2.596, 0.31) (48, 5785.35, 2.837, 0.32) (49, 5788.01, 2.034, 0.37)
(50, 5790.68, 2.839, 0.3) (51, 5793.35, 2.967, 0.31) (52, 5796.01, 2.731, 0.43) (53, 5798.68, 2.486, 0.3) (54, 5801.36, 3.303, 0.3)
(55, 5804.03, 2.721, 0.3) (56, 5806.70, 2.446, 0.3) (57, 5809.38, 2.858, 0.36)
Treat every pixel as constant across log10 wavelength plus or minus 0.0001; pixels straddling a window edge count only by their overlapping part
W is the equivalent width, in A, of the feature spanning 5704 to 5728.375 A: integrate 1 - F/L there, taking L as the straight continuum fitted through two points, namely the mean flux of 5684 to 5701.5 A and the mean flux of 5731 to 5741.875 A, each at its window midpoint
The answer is 1.6 A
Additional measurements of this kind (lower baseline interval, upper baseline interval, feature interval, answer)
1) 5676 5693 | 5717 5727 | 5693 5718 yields 1.7 A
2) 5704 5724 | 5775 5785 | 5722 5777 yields -3.7 A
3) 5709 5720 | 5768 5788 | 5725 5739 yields -1.5 A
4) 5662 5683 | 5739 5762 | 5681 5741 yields -3.4 A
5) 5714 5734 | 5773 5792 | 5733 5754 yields -0.8 A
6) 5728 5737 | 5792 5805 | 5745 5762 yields 1.1 A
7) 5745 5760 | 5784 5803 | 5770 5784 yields -0.2 A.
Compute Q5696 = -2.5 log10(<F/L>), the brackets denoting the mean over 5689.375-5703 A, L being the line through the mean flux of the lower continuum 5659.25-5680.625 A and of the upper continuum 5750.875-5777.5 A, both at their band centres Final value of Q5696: -0.08 mag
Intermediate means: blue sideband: 2.74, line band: 2.95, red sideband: 2.74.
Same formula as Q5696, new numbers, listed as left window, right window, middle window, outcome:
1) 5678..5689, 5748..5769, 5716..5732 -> -0.075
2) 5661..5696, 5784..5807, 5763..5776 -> -0.094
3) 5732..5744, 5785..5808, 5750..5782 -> 0.064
